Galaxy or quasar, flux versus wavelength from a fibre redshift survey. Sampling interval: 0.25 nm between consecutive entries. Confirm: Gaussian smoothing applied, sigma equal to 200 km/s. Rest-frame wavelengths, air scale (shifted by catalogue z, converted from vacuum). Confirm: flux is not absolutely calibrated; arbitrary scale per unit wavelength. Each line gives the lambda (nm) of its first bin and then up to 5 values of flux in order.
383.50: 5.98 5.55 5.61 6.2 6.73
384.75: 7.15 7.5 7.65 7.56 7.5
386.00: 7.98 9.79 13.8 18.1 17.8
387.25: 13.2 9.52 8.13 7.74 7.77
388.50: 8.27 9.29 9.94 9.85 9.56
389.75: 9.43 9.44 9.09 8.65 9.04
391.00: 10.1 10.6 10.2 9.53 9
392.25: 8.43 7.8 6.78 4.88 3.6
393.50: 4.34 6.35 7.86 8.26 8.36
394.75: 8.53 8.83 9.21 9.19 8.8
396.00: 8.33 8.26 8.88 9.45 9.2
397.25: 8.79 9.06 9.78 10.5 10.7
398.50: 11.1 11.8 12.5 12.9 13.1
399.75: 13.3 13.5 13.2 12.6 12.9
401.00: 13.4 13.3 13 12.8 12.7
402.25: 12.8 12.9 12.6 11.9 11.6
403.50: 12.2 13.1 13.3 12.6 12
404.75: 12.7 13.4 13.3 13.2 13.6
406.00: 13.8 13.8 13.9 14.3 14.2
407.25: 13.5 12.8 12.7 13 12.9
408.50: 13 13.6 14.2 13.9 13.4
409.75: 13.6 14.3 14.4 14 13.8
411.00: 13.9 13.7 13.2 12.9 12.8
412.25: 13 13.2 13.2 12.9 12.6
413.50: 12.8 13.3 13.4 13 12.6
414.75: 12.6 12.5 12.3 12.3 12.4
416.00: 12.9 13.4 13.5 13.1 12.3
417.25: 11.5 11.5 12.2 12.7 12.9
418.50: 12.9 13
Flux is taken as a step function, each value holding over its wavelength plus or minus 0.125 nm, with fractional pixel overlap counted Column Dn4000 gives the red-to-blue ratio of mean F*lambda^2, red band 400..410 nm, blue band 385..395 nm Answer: 1.57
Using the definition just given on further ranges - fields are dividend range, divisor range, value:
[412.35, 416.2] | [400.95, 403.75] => 1.07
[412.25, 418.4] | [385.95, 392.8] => 1.45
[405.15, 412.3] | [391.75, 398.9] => 1.71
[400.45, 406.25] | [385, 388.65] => 1.37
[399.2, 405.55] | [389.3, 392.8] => 1.48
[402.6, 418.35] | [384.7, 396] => 1.61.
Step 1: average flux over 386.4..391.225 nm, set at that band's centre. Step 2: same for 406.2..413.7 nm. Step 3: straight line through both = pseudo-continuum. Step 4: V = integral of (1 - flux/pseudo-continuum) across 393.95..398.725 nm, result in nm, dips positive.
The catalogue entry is 0.97 nm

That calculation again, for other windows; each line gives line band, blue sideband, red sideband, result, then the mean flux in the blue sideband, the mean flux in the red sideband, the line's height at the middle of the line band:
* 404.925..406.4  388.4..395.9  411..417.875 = -0.325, 8.44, 12.8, 11.1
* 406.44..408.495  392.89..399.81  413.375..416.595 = -0.371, 9.11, 12.8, 11.3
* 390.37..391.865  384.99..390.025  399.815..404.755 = 0.145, 10.1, 12.8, 10.7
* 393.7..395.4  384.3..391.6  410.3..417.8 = 0.356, 9.67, 12.9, 10.5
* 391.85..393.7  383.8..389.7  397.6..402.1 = 0.738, 9.37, 12.4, 10.8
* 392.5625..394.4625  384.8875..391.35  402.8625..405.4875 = 0.816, 9.9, 12.6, 10.8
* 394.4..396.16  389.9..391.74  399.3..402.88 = 0.369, 9.59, 13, 11.1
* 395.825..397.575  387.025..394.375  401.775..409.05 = 0.268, 8.63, 13.1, 10.4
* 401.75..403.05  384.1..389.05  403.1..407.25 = 0.000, 9.56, 13.2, 12.6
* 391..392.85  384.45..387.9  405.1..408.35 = 0.351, 10.2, 13.5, 11.1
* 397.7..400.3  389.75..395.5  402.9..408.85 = -0.368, 8.18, 13.1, 10.5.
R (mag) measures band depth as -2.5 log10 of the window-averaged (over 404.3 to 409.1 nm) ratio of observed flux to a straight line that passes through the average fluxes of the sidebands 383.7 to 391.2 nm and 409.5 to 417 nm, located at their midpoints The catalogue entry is -0.100 mag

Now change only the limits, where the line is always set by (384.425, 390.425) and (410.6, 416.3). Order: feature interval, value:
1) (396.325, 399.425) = 0.065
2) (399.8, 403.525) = -0.115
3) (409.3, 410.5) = -0.114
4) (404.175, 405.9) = -0.093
